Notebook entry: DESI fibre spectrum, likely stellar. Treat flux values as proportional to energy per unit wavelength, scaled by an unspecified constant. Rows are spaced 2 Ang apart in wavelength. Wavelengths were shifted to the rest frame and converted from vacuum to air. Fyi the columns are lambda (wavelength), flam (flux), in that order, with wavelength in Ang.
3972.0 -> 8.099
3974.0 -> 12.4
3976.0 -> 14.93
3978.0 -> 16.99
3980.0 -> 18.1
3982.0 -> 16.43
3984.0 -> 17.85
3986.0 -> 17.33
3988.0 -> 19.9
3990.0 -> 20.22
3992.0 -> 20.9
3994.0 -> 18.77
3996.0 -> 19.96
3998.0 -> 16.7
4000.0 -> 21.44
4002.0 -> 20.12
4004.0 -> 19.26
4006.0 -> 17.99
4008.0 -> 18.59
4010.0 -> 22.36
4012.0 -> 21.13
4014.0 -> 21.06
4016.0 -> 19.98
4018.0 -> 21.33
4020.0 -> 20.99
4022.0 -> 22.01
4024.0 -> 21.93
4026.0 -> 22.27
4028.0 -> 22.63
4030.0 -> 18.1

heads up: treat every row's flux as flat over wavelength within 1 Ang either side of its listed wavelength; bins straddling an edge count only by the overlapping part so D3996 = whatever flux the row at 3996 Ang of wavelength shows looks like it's 19.96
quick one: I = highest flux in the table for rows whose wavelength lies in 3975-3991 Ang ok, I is 20.22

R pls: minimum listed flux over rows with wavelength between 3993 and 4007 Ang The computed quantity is 16.7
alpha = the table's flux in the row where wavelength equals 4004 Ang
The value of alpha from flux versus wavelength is 19.26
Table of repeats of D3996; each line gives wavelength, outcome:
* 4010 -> 22.36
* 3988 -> 19.9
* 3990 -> 20.22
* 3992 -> 20.9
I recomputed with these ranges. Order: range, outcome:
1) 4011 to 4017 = 21.13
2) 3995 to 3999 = 19.96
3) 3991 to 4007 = 21.44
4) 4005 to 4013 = 22.36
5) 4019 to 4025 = 22.01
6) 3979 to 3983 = 18.1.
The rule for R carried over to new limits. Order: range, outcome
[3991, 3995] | 18.77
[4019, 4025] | 20.99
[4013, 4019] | 19.98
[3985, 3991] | 17.33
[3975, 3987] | 14.93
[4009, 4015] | 21.06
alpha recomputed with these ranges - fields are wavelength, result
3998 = 16.7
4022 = 22.01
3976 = 14.93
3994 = 18.77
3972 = 8.099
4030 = 18.1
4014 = 21.06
